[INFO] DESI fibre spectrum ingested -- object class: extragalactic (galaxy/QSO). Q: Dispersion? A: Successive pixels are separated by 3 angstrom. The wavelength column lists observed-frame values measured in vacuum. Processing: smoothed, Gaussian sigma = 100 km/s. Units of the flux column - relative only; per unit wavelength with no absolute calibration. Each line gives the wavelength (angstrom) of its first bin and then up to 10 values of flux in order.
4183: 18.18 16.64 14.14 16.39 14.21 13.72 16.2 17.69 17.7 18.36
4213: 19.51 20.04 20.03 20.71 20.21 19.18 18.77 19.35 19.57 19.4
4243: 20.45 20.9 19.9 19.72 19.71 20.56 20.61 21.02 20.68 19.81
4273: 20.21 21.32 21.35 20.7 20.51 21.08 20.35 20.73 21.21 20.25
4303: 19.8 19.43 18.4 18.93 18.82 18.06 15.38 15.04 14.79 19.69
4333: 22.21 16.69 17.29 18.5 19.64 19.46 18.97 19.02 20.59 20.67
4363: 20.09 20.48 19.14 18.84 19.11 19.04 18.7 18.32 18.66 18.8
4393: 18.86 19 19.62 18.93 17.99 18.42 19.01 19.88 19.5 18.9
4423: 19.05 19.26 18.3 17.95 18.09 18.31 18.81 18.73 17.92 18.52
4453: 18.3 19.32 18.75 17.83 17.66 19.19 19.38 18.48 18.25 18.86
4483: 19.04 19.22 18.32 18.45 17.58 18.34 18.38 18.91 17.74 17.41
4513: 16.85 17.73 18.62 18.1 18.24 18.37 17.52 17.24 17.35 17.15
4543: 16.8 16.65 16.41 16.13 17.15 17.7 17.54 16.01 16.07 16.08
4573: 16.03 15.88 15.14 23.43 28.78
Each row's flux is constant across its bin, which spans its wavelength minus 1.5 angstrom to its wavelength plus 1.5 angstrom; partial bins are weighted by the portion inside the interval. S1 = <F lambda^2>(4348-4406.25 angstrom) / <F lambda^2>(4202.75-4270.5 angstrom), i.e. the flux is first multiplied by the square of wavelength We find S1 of 1.0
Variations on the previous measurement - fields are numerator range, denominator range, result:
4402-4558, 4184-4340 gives 1.06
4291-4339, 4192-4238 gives 1.07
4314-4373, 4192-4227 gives 1.11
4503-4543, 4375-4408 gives 1.00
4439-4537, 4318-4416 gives 1.03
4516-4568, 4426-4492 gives 0.97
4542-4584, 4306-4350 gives 1.05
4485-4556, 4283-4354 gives 1.02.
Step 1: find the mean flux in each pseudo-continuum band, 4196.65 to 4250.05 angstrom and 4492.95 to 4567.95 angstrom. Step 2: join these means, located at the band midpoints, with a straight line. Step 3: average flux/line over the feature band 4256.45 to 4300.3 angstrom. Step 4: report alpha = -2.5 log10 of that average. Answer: -0.11 mag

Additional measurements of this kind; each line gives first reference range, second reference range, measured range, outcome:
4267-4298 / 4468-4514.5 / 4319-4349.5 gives 0.13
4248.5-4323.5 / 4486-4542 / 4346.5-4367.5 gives -0.03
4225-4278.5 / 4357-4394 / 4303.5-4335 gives 0.09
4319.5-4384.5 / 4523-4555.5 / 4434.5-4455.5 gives -0.03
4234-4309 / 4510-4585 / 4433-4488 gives -0.01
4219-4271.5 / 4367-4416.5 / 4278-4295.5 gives -0.06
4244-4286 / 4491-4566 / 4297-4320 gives 0.05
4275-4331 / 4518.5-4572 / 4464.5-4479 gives -0.05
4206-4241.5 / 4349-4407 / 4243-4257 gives -0.04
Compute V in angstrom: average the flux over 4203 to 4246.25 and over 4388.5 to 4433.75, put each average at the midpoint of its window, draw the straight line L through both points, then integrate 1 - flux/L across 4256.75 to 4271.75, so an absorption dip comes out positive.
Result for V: -0.9 angstrom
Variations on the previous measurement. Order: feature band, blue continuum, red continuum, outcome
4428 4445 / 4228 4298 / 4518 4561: 0.11 angstrom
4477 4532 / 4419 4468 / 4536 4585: -0.99 angstrom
